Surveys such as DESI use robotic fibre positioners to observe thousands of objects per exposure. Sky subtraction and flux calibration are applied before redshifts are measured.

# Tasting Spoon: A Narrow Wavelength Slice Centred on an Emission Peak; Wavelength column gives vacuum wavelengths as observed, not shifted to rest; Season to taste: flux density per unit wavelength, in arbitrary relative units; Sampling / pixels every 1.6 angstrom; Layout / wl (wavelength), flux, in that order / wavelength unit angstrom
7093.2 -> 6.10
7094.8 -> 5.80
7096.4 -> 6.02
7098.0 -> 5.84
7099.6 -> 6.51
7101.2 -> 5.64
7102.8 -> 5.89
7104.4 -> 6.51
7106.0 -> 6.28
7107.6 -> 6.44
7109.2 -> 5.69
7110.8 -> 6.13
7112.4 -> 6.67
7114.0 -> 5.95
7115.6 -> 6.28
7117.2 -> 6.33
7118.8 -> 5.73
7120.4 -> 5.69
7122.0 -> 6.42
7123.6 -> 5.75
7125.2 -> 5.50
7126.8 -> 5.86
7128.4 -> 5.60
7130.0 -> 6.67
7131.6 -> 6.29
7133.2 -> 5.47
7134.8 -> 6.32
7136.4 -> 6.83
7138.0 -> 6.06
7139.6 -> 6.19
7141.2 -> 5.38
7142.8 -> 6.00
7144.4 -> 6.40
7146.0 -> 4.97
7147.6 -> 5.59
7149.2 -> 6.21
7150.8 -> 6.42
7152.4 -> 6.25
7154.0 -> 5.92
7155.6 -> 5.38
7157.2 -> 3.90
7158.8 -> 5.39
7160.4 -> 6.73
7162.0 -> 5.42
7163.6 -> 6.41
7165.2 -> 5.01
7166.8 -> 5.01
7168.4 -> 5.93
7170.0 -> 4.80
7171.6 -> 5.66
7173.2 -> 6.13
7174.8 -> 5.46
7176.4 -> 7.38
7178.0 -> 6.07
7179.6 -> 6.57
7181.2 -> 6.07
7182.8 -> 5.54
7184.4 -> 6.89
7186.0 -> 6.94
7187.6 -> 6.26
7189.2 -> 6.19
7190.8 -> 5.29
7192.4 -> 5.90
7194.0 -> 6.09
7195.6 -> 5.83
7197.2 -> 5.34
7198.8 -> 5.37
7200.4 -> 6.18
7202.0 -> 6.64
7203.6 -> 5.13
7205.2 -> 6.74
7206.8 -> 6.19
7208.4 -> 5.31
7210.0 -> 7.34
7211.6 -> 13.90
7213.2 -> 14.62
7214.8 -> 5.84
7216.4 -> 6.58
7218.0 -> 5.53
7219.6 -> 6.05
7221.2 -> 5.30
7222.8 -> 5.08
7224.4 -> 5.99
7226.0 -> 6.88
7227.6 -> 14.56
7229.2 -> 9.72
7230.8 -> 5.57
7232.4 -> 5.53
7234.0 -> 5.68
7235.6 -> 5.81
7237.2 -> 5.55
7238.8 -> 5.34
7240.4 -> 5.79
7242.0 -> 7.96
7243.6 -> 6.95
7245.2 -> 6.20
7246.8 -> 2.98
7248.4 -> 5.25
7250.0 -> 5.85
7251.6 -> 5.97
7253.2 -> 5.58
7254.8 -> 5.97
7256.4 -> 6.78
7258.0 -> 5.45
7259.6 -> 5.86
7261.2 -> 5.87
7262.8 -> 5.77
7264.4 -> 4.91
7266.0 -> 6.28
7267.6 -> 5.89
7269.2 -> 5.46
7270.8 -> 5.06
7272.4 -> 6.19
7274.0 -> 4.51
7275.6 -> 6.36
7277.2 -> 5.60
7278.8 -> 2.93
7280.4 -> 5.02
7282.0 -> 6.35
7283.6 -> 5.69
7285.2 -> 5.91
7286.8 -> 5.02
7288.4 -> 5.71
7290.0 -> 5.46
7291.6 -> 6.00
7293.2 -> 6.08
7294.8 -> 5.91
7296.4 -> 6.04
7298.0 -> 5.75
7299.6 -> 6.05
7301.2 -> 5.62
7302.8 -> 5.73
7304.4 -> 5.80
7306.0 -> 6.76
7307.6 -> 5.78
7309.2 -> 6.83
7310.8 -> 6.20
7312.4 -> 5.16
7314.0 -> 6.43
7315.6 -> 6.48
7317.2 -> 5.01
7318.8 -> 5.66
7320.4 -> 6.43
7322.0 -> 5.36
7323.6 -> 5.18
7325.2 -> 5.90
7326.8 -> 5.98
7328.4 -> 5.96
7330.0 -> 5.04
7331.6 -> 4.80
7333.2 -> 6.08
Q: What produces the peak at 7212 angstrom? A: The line [S II] 6716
